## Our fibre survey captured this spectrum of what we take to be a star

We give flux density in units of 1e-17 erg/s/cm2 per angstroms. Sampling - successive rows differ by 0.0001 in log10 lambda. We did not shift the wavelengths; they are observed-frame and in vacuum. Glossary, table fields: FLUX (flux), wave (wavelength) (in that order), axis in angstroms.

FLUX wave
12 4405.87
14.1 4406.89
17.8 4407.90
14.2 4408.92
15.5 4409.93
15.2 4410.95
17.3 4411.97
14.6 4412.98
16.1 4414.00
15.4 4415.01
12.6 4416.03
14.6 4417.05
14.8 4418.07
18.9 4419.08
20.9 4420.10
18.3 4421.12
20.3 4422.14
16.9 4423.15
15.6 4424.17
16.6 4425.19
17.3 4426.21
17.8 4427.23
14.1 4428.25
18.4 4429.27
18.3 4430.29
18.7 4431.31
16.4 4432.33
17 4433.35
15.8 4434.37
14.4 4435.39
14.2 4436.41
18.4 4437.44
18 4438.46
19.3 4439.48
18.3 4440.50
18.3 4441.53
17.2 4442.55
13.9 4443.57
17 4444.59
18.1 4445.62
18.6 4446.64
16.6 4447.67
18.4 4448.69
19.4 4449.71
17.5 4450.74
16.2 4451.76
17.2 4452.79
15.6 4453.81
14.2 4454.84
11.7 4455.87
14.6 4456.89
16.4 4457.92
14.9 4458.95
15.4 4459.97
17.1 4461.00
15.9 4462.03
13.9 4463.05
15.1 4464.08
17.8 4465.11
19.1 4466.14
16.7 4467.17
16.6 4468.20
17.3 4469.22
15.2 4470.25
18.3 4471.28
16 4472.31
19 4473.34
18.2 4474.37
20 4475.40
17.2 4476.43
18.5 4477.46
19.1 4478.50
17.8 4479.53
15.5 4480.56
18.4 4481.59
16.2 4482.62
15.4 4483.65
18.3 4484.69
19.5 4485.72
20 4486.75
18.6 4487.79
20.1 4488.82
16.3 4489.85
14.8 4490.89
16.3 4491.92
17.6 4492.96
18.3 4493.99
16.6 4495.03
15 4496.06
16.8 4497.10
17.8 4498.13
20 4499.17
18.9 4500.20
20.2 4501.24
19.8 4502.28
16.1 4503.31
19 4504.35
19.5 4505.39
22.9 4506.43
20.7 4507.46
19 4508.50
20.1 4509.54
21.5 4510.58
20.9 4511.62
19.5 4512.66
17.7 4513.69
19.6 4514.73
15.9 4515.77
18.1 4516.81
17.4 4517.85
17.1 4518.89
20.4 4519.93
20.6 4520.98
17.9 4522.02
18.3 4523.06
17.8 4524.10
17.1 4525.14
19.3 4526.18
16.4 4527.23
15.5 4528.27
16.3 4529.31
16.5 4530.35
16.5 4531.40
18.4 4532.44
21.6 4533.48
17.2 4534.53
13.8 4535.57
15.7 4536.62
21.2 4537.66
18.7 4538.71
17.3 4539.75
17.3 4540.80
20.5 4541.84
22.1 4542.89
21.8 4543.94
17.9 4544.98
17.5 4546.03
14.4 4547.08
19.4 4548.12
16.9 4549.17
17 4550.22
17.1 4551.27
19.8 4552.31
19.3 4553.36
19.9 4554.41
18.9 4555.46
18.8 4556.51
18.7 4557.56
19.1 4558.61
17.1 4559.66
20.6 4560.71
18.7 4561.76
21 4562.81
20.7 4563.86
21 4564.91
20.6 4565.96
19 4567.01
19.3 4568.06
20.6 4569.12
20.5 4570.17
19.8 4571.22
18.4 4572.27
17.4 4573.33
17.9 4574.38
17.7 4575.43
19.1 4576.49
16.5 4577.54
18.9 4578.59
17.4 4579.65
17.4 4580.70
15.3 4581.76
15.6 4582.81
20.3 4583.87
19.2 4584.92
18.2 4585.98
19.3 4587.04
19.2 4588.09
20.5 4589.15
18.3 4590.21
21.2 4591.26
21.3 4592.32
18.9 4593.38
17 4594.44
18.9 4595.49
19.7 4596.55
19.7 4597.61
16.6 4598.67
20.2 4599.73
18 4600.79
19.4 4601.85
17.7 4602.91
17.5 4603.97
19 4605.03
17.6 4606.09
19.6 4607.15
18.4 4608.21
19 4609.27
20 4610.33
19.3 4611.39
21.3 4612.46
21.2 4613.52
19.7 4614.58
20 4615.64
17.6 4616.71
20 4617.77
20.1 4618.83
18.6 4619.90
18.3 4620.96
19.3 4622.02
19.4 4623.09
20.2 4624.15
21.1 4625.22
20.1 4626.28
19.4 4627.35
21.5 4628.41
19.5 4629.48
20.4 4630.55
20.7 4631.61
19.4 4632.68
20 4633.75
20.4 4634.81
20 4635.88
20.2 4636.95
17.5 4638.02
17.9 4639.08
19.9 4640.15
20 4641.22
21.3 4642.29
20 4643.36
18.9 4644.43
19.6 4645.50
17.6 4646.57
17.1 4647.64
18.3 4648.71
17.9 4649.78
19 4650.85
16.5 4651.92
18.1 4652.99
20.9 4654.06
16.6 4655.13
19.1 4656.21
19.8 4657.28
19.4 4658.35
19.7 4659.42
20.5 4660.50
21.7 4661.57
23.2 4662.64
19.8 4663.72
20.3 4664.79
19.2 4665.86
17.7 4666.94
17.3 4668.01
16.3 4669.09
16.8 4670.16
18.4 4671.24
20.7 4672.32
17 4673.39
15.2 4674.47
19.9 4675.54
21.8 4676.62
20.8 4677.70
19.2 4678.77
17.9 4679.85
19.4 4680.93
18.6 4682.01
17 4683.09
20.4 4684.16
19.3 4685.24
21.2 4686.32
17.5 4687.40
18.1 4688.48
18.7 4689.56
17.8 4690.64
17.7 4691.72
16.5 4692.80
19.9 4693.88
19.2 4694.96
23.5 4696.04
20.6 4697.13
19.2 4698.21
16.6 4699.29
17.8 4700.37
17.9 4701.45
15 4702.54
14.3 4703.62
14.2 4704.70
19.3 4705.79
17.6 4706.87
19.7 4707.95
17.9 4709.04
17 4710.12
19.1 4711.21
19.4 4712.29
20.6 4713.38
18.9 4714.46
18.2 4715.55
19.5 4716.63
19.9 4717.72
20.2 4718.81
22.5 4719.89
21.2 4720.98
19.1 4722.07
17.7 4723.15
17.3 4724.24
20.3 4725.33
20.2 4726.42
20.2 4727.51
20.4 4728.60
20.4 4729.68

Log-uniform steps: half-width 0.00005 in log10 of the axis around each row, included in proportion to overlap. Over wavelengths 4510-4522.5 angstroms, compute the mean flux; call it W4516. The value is 18.9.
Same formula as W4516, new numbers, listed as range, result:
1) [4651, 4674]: 19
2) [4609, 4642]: 19.8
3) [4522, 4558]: 18.1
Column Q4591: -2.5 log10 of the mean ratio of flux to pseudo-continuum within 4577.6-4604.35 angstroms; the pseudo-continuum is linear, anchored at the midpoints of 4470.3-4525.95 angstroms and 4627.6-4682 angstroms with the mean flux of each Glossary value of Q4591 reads 0.01 mag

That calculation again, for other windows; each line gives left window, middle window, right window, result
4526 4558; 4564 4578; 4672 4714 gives -0.05 mag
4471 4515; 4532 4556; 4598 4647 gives 0.02 mag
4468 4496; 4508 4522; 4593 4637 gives -0.06 mag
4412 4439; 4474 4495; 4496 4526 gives 0.03 mag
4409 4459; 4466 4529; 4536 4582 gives -0.03 mag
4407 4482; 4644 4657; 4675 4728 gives 0.01 mag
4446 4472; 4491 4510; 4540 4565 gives -0.06 mag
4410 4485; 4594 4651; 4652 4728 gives -0.06 mag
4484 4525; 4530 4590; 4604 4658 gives 0.02 mag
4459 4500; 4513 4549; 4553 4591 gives 0.01 mag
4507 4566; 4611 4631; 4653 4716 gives -0.07 mag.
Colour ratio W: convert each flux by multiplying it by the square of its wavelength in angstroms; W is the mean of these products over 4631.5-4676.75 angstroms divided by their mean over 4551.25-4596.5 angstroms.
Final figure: 1.0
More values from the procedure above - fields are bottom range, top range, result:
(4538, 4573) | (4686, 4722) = 1.04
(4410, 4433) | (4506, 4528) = 1.18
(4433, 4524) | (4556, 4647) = 1.15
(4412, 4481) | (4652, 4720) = 1.24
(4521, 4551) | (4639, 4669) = 1.13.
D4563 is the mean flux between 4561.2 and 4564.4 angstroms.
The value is 20.2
